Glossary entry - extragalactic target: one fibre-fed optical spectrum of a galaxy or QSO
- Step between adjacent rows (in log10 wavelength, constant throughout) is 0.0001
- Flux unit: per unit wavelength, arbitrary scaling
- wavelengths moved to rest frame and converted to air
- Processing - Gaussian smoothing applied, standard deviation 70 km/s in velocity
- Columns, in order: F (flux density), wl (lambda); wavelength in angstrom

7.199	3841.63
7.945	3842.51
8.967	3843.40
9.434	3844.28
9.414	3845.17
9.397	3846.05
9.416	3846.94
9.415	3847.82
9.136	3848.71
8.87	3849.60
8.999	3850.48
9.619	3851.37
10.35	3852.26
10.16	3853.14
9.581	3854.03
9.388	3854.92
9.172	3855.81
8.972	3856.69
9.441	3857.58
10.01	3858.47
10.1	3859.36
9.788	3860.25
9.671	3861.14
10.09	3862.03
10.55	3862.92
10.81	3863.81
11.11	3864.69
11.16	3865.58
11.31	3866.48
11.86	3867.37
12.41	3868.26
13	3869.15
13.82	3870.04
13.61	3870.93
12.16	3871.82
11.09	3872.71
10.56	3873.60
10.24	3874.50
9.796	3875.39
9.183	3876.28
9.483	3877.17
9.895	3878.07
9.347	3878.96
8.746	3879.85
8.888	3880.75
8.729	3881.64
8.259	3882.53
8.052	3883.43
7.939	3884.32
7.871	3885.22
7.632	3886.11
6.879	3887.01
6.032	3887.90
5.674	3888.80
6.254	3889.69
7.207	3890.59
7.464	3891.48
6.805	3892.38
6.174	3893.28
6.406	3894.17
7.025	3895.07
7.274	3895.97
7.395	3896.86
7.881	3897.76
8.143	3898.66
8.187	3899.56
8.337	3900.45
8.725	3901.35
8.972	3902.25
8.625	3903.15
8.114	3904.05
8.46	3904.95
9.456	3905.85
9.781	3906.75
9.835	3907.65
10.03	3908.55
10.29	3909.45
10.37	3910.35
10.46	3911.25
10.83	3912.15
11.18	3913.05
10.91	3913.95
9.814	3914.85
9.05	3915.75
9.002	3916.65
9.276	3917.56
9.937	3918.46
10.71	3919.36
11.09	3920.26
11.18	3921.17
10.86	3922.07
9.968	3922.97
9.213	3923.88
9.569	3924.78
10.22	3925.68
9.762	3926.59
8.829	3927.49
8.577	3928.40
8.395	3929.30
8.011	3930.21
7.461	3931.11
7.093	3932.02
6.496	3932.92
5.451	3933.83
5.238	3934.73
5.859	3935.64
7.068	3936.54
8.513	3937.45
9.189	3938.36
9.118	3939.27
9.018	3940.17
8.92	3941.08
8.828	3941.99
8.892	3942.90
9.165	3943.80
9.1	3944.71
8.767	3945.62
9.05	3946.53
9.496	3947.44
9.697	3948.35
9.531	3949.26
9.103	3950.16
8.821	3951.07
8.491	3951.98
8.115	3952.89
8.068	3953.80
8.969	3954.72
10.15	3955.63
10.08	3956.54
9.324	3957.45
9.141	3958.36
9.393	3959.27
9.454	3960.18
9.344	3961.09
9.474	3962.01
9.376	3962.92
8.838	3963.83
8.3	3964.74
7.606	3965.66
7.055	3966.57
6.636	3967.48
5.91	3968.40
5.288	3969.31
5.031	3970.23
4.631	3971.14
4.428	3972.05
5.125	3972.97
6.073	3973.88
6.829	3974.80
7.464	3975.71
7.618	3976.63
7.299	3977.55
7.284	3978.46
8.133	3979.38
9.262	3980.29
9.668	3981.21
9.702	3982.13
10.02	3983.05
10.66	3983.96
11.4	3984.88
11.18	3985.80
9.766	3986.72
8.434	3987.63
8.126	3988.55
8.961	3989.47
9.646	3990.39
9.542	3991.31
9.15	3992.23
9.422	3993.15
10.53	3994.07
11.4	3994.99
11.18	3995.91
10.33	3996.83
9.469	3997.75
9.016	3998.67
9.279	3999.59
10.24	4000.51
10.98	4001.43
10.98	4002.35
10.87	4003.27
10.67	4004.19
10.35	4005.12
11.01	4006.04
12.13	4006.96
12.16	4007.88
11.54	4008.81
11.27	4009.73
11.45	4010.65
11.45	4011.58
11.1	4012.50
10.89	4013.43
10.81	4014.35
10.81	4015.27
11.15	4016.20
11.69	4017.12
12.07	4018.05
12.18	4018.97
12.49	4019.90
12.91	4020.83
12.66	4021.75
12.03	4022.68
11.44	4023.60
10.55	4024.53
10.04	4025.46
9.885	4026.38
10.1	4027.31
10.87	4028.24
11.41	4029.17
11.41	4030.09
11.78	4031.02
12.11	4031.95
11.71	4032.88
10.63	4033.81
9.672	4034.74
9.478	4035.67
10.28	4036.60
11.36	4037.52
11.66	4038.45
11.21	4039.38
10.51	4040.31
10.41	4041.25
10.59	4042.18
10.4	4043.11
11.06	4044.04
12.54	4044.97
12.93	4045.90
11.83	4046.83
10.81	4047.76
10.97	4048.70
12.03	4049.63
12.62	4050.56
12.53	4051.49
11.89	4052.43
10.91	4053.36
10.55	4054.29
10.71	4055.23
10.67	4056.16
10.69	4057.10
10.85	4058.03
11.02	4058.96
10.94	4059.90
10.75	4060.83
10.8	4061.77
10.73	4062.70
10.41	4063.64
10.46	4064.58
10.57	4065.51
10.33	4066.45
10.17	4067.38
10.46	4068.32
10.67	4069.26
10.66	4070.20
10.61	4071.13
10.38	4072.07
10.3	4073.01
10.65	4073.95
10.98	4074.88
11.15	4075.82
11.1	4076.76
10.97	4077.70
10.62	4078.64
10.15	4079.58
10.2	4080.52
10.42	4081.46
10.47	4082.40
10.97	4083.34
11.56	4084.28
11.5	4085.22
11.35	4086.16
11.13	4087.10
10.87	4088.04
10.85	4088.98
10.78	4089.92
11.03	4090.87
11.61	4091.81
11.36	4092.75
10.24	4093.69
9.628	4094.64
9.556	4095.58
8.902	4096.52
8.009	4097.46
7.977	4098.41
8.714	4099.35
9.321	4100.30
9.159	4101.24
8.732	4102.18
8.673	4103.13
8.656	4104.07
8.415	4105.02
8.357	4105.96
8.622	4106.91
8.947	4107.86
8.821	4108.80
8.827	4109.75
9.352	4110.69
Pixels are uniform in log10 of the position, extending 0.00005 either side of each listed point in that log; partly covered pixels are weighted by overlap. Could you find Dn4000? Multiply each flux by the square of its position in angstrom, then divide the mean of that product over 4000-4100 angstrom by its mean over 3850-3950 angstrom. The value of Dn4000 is 1.29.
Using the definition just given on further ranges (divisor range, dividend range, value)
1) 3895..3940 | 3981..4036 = 1.26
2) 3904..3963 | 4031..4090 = 1.28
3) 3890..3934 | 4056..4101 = 1.28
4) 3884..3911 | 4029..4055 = 1.51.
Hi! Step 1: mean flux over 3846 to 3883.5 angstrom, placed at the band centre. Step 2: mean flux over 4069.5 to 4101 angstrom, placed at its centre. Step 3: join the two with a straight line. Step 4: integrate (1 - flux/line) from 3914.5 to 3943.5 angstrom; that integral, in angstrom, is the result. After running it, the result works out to 4.16 angstrom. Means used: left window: 10.2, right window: 10.4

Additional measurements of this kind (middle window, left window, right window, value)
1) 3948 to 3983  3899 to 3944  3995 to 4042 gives 6.7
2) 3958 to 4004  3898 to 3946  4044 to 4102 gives 4.6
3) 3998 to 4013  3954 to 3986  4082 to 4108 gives -3.9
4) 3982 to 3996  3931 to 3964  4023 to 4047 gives -0.3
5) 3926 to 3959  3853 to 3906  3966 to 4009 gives 1.9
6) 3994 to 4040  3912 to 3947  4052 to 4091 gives -4.5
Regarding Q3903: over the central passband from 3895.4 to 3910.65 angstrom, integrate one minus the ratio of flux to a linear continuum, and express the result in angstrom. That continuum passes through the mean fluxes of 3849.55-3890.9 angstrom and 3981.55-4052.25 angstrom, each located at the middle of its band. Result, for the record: 1.8 angstrom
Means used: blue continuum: 9.67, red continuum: 10.9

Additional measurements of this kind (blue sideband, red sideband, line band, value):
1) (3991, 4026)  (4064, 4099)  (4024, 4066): -1.0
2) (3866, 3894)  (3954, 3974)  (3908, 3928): -3.7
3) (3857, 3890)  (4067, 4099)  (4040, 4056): -1.5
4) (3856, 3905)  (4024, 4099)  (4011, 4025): -1.7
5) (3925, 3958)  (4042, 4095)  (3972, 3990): 1.6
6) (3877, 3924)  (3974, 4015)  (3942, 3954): 0.5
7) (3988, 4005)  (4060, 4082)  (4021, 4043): -1.5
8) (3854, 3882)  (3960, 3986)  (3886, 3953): 3.7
